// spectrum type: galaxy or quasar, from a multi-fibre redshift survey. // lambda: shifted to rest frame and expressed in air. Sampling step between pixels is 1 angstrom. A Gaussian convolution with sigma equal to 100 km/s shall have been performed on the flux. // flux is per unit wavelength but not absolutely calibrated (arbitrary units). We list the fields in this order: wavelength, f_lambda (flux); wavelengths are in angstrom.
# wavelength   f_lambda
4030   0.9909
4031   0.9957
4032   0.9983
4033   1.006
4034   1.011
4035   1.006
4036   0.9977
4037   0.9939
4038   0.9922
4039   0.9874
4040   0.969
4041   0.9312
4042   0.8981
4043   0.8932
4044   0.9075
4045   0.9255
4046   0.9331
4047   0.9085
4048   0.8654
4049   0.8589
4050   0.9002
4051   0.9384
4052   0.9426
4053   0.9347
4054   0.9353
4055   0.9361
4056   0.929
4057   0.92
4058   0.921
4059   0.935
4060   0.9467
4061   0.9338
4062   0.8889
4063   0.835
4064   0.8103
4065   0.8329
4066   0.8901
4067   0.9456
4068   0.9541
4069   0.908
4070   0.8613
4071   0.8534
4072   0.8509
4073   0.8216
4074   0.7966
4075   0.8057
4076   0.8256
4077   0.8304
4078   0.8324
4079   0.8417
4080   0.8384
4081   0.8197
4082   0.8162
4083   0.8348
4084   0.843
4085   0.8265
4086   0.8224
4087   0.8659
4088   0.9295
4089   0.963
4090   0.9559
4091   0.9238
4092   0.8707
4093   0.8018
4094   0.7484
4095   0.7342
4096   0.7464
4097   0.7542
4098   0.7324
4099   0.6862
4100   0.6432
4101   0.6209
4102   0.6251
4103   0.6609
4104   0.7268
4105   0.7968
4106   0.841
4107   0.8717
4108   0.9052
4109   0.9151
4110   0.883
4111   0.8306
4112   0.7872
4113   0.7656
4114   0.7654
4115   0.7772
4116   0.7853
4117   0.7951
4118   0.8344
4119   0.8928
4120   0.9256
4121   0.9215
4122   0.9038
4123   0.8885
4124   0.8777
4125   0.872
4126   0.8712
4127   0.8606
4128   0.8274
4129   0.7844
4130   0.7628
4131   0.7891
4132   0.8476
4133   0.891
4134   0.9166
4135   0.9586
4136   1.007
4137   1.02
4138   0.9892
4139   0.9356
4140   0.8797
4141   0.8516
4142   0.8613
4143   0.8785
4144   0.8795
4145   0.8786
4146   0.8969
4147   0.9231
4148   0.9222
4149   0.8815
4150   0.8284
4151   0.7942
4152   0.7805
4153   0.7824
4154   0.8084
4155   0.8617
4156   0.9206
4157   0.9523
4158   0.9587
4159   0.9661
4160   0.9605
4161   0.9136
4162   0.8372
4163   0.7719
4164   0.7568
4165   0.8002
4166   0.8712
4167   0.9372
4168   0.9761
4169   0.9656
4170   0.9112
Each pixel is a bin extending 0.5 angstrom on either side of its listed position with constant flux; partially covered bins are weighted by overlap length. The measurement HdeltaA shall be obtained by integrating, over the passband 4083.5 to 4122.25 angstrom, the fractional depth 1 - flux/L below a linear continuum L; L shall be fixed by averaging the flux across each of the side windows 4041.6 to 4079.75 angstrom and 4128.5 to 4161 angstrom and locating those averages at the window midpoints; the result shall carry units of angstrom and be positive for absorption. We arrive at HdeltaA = 3.3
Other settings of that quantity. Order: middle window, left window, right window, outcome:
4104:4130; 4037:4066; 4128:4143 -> 1.5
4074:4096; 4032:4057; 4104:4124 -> 1.1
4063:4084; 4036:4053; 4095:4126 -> 0.6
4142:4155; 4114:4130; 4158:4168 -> 0.2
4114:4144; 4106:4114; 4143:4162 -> -0.4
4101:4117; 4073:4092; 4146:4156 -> 1.2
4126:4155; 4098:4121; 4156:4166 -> -1.0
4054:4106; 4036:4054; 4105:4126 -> 3.4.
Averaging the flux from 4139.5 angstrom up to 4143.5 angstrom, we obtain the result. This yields 0.868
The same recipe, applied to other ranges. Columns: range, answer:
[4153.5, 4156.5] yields 0.864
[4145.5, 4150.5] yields 0.89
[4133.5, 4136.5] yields 0.961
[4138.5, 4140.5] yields 0.908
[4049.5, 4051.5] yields 0.919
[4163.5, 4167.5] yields 0.841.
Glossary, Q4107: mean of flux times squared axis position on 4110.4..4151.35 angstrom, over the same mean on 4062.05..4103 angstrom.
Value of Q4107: 1.08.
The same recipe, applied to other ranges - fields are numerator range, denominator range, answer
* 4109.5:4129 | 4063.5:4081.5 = 1.01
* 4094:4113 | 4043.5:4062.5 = 0.85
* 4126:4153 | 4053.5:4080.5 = 1.04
